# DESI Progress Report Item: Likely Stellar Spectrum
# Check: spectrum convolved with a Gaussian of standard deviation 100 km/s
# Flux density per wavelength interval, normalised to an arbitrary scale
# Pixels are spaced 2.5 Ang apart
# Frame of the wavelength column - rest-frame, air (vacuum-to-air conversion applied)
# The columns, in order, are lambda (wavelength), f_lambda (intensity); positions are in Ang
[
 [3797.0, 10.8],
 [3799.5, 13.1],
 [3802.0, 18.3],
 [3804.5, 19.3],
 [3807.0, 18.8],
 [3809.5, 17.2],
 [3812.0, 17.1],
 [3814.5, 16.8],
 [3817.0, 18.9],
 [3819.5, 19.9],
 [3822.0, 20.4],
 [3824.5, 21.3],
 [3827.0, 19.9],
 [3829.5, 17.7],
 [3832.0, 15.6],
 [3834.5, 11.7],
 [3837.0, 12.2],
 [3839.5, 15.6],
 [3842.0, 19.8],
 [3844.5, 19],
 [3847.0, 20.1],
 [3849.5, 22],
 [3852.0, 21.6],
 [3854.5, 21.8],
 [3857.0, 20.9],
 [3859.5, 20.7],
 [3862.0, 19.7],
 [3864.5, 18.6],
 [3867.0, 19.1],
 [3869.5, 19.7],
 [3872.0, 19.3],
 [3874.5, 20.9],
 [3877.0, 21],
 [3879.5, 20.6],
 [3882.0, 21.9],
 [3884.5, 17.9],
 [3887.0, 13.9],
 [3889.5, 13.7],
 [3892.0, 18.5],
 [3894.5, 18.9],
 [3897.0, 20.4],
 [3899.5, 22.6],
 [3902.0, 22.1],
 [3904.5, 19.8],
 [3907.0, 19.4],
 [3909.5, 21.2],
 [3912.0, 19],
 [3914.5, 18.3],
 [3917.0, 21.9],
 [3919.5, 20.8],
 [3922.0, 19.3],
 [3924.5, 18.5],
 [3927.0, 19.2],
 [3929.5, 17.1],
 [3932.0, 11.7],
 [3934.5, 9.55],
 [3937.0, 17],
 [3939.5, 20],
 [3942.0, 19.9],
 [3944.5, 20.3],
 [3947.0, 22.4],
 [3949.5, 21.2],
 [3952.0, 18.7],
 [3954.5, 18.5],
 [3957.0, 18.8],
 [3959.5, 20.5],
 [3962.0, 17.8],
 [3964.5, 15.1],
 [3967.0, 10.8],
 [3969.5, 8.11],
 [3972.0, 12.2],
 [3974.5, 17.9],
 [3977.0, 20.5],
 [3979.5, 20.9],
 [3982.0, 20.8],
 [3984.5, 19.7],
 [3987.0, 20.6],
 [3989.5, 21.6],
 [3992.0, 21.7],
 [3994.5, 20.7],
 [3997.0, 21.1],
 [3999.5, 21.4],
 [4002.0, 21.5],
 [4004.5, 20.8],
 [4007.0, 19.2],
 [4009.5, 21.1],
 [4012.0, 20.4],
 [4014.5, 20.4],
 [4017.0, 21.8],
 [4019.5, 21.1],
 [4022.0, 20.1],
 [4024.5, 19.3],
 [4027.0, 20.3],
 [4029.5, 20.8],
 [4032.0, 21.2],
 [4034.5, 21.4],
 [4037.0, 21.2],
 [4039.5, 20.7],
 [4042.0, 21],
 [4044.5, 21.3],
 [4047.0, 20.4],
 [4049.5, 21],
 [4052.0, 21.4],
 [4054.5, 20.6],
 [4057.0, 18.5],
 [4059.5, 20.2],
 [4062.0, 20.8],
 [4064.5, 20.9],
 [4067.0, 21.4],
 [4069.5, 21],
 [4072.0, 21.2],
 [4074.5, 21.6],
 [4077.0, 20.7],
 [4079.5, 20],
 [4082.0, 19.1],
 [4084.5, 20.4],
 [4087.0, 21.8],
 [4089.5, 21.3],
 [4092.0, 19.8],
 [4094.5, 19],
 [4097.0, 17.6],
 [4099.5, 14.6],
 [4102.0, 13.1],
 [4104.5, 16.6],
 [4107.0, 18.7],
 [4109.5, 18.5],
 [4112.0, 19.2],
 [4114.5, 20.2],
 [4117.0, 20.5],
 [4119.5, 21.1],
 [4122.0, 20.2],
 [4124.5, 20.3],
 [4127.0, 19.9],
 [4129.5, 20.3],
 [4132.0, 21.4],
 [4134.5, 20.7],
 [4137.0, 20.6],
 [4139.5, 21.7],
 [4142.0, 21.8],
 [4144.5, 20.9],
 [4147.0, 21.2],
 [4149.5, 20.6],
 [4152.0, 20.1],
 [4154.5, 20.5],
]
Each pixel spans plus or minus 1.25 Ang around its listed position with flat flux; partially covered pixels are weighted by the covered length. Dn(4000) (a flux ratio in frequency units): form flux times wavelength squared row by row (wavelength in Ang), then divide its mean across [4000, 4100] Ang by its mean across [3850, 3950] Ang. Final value 1.15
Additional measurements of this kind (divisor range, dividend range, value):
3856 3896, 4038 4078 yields 1.20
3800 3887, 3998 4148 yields 1.21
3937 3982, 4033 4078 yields 1.22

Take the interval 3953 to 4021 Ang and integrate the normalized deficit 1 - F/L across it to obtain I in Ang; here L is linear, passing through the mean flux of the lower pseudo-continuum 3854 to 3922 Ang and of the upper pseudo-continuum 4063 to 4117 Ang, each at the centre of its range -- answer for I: 1.6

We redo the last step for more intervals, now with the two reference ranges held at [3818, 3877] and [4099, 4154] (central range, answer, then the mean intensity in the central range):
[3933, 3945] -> 1.4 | 17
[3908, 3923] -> -0.7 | 20.1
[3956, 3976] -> 4.3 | 15.2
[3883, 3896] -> 1.6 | 16.8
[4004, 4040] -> -2.2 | 20.6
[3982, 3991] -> -0.6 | 20.7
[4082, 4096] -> -0.5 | 20.3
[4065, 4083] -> -1.1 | 20.7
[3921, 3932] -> 0.9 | 17.7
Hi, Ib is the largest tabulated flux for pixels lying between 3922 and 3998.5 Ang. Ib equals 22.4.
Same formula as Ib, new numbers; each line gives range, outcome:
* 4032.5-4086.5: 21.6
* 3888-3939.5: 22.6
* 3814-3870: 22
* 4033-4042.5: 21.4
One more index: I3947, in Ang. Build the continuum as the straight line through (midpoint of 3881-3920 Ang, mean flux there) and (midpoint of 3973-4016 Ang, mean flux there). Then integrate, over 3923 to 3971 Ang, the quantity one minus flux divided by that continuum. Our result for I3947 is 6.8 Ang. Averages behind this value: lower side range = 19.4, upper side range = 20.6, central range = 17.1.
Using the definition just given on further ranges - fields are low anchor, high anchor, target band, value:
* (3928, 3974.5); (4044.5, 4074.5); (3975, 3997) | -3.3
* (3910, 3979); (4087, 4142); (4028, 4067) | -4.3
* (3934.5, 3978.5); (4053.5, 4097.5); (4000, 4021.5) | -2.3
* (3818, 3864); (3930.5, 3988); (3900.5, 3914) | -1.6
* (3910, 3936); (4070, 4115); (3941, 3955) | -1.9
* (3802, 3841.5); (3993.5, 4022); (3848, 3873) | -2.9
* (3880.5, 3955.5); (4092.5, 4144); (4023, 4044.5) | -1.9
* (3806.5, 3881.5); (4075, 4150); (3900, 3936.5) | 1.3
